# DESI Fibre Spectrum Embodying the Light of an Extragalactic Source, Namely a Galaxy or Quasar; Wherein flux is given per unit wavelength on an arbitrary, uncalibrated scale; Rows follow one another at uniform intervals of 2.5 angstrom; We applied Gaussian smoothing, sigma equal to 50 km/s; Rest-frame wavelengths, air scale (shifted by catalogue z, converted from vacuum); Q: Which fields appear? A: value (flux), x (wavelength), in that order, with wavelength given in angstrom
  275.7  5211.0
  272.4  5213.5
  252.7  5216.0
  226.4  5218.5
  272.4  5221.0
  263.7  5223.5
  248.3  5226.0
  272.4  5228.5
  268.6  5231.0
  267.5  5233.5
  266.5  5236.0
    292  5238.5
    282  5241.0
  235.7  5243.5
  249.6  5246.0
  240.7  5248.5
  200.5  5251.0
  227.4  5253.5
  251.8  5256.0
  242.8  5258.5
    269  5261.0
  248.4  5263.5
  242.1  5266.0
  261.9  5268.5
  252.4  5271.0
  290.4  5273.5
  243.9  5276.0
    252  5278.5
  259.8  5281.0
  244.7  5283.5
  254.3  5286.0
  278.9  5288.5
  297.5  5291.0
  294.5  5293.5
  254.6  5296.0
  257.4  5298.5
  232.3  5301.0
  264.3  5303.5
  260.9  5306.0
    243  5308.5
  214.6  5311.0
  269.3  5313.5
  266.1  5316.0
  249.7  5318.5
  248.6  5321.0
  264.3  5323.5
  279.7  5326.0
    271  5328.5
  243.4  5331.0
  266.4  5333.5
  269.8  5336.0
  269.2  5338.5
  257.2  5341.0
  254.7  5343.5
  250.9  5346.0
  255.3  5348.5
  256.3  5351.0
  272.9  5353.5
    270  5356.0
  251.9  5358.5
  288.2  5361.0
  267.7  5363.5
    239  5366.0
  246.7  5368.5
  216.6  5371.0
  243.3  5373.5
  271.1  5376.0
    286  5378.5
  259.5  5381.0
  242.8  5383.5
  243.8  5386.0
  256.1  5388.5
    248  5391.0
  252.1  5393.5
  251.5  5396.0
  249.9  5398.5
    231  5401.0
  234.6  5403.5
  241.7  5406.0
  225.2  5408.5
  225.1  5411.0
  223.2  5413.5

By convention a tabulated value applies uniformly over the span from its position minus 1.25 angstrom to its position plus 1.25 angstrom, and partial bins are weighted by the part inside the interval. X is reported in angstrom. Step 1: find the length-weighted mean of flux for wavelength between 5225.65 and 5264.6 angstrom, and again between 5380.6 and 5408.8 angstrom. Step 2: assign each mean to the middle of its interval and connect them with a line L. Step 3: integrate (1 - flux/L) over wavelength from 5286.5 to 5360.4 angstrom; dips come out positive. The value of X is -3.5 angstrom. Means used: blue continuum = 254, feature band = 261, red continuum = 245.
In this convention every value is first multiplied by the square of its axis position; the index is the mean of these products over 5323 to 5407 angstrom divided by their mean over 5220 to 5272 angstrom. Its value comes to 1.0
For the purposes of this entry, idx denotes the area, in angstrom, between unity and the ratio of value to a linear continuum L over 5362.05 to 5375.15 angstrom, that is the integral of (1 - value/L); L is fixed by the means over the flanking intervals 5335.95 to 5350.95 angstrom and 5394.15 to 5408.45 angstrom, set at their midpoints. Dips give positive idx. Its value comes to 0.3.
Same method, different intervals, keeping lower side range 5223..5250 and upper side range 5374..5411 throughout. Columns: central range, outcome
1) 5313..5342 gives -1.0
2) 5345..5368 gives -0.9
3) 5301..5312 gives 0.5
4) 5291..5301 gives -0.4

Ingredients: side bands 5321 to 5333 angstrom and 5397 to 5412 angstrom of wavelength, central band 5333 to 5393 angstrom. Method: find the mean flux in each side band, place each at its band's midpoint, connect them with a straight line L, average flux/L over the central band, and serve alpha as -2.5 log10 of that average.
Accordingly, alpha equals -0.032 mag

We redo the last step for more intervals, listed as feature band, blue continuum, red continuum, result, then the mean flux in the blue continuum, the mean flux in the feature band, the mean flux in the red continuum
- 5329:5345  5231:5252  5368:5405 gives -0.04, 256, 260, 249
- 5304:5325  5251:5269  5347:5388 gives -0.01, 245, 253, 257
